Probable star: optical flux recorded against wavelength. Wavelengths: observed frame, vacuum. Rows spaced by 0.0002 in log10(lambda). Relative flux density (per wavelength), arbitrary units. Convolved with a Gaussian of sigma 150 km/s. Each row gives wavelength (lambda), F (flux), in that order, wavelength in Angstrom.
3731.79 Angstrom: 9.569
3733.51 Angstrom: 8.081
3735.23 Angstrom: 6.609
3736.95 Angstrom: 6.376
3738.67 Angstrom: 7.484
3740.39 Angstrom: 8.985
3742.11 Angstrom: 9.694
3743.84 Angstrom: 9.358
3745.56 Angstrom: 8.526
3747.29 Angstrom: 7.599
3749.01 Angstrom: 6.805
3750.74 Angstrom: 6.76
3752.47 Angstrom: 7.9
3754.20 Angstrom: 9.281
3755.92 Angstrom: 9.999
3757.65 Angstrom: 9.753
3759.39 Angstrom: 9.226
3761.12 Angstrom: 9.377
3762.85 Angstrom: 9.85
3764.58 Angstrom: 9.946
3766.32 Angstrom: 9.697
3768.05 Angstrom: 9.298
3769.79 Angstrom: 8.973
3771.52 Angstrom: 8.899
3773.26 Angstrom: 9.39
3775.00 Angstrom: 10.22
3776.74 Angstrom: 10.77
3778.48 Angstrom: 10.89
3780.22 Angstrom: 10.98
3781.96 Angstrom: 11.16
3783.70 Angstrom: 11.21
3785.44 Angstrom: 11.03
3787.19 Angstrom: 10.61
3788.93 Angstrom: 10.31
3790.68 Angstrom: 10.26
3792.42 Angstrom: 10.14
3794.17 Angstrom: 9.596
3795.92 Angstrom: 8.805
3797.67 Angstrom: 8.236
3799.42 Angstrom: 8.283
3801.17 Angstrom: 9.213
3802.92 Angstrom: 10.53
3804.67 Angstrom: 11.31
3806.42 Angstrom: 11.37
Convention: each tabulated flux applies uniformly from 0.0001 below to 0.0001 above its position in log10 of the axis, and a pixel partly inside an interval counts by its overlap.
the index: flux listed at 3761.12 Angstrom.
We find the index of 9.377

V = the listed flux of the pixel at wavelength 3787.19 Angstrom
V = 10.61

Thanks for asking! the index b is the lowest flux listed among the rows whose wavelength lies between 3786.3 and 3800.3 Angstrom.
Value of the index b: 8.236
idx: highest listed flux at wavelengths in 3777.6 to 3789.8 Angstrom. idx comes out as 11.21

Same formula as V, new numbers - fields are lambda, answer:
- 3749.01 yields 6.805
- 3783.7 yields 11.21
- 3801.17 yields 9.213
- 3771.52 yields 8.899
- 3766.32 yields 9.697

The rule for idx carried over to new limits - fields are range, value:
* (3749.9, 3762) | 9.999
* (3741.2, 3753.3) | 9.694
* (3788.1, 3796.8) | 10.31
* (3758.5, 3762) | 9.377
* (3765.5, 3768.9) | 9.697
